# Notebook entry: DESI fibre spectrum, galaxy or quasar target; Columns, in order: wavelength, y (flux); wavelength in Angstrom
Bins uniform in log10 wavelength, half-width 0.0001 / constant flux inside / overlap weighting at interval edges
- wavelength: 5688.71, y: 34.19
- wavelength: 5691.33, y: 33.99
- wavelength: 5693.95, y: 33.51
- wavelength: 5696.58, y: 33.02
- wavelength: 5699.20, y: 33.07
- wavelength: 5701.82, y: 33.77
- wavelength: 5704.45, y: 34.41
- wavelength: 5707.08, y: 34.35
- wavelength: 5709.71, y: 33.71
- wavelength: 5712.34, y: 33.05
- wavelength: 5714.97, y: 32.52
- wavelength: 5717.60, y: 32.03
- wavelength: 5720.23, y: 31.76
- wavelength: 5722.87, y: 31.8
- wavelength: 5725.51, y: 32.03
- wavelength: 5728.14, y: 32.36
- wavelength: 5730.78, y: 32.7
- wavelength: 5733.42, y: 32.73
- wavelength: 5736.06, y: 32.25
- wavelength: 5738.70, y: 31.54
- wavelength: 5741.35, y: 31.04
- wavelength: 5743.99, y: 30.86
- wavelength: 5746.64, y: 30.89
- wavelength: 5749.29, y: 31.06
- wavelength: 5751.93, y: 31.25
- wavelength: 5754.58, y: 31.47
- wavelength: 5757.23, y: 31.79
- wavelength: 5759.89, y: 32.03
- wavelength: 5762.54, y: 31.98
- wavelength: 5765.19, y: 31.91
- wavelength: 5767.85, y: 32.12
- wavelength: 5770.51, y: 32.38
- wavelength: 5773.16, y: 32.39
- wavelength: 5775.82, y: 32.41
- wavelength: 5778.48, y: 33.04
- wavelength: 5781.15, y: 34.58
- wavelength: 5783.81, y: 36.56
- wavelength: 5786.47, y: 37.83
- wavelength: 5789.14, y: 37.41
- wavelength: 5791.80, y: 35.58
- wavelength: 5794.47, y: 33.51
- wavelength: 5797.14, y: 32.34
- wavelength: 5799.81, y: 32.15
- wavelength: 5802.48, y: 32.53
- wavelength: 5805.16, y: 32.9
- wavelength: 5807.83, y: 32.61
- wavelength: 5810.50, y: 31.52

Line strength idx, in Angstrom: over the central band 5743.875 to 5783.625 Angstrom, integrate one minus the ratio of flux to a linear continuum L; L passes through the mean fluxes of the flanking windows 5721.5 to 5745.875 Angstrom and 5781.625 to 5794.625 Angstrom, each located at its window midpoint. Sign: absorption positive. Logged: 2.5 Angstrom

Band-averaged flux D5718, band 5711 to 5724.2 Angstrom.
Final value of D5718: 32.2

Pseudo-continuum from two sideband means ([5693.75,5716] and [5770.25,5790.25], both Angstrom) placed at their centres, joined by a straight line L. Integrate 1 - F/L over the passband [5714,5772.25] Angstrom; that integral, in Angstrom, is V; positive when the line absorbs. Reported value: 3.8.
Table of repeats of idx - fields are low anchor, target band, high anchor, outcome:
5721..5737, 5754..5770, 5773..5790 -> 0.97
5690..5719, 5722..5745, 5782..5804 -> 1.29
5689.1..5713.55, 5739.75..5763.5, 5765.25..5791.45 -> 1.87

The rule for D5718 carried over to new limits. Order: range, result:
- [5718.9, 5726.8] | 31.8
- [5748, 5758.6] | 31.4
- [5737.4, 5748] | 31.1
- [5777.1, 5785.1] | 34.7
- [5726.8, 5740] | 32.3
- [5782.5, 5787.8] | 37.2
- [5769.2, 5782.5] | 33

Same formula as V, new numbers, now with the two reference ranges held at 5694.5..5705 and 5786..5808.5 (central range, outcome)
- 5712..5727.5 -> 0.67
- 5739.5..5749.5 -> 0.81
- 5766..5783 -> 0.49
